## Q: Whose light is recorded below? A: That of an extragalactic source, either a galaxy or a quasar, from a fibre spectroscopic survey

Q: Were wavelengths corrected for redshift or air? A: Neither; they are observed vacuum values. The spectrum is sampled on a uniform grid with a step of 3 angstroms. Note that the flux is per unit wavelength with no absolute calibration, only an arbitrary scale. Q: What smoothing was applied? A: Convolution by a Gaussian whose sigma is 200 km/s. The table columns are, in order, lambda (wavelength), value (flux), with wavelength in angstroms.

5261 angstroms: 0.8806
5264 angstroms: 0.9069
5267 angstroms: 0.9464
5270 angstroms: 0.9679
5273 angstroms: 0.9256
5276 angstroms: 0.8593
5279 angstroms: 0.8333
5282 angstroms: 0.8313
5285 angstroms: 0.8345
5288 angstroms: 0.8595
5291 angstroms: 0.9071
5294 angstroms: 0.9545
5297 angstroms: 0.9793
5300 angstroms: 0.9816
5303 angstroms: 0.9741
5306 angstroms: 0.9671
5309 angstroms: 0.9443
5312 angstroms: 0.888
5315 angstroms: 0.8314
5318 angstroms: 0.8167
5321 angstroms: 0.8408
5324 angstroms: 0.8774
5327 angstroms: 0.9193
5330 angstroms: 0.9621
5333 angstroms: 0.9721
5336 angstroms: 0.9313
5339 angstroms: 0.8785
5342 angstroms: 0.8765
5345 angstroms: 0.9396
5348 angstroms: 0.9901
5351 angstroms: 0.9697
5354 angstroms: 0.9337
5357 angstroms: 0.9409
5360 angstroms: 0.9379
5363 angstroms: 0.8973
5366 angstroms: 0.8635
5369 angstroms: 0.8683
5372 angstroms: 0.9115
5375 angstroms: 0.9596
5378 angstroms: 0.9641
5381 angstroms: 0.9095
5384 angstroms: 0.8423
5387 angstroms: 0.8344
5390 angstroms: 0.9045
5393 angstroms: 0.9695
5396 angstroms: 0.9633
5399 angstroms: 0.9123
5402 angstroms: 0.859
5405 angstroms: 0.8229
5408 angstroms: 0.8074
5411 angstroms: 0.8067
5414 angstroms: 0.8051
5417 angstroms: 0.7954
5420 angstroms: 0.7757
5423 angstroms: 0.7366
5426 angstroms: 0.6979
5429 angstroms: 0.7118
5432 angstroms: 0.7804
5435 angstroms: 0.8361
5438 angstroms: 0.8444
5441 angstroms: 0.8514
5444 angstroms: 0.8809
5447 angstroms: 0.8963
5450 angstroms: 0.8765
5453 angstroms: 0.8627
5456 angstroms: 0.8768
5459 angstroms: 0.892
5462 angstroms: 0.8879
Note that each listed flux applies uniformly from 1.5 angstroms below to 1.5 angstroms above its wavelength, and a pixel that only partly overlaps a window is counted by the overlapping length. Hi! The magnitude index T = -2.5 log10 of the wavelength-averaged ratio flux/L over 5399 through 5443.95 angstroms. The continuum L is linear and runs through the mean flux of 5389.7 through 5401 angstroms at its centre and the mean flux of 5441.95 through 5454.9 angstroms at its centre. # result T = 0.14 mag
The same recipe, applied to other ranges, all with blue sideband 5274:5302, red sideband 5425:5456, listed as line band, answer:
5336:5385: -0.067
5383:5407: -0.049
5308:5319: 0.019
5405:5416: 0.044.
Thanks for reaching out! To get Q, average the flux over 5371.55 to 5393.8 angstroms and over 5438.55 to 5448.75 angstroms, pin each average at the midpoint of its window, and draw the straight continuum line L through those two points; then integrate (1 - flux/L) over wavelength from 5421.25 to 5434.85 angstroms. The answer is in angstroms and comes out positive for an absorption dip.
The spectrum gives 2.2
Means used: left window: 0.91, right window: 0.873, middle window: 0.743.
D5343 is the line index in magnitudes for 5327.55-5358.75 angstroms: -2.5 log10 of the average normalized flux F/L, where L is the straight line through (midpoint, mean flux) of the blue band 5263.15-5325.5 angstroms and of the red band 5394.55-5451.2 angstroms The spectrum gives -0.08 mag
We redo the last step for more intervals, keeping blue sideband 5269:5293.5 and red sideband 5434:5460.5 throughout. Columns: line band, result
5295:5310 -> -0.108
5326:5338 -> -0.082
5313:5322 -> 0.056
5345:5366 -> -0.077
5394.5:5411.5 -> 0.008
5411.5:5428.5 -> 0.145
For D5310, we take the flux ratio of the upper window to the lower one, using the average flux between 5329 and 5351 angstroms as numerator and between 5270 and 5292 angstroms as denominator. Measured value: 1.1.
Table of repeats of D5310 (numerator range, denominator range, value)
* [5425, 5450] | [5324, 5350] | 0.88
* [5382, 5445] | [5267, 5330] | 0.92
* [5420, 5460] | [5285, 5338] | 0.90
